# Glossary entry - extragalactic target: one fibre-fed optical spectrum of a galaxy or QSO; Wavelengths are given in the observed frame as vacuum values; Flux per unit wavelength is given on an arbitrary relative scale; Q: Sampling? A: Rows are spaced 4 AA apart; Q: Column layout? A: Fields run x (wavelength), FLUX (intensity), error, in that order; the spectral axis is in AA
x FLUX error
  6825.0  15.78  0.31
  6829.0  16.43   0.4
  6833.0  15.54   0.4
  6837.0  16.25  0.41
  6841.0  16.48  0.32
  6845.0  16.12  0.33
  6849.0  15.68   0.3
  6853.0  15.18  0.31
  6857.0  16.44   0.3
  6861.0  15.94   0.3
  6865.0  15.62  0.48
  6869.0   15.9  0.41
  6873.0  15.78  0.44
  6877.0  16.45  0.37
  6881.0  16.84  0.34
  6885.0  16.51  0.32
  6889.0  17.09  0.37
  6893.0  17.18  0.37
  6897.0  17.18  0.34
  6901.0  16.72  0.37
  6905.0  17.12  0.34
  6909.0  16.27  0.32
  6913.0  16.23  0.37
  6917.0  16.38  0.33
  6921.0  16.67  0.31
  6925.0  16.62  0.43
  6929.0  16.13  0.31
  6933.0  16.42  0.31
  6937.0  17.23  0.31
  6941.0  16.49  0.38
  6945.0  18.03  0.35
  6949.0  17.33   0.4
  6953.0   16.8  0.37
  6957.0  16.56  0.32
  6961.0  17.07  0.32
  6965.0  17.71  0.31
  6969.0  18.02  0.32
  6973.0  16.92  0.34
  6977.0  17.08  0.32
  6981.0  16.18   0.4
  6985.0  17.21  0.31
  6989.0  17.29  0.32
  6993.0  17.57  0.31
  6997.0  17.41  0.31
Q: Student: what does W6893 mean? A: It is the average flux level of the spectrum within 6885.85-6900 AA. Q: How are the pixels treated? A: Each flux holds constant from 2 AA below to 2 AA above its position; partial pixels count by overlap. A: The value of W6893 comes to 17.1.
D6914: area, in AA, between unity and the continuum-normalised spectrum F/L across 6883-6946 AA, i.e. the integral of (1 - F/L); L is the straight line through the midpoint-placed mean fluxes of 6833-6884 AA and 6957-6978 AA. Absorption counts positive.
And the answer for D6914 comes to -0.2 AA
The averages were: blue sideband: 16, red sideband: 17.3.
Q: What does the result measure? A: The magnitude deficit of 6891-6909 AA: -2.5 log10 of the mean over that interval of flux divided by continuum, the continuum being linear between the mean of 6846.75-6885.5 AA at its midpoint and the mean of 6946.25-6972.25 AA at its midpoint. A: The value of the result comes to -0.03 mag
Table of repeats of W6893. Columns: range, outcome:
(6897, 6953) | 16.8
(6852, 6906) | 16.4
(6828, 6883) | 16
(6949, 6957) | 16.9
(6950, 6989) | 17.1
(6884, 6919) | 16.7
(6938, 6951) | 17.3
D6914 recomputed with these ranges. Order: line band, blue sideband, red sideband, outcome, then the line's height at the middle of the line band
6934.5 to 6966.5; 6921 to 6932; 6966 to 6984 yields -0.7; 16.8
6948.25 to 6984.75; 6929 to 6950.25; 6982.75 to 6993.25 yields 0.2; 17.2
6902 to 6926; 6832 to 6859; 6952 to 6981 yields 0.1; 16.6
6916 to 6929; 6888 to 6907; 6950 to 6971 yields 0.5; 17.1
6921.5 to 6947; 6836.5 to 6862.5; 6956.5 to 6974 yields 0.3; 17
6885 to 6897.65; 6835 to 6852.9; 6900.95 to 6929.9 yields -0.5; 16.4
